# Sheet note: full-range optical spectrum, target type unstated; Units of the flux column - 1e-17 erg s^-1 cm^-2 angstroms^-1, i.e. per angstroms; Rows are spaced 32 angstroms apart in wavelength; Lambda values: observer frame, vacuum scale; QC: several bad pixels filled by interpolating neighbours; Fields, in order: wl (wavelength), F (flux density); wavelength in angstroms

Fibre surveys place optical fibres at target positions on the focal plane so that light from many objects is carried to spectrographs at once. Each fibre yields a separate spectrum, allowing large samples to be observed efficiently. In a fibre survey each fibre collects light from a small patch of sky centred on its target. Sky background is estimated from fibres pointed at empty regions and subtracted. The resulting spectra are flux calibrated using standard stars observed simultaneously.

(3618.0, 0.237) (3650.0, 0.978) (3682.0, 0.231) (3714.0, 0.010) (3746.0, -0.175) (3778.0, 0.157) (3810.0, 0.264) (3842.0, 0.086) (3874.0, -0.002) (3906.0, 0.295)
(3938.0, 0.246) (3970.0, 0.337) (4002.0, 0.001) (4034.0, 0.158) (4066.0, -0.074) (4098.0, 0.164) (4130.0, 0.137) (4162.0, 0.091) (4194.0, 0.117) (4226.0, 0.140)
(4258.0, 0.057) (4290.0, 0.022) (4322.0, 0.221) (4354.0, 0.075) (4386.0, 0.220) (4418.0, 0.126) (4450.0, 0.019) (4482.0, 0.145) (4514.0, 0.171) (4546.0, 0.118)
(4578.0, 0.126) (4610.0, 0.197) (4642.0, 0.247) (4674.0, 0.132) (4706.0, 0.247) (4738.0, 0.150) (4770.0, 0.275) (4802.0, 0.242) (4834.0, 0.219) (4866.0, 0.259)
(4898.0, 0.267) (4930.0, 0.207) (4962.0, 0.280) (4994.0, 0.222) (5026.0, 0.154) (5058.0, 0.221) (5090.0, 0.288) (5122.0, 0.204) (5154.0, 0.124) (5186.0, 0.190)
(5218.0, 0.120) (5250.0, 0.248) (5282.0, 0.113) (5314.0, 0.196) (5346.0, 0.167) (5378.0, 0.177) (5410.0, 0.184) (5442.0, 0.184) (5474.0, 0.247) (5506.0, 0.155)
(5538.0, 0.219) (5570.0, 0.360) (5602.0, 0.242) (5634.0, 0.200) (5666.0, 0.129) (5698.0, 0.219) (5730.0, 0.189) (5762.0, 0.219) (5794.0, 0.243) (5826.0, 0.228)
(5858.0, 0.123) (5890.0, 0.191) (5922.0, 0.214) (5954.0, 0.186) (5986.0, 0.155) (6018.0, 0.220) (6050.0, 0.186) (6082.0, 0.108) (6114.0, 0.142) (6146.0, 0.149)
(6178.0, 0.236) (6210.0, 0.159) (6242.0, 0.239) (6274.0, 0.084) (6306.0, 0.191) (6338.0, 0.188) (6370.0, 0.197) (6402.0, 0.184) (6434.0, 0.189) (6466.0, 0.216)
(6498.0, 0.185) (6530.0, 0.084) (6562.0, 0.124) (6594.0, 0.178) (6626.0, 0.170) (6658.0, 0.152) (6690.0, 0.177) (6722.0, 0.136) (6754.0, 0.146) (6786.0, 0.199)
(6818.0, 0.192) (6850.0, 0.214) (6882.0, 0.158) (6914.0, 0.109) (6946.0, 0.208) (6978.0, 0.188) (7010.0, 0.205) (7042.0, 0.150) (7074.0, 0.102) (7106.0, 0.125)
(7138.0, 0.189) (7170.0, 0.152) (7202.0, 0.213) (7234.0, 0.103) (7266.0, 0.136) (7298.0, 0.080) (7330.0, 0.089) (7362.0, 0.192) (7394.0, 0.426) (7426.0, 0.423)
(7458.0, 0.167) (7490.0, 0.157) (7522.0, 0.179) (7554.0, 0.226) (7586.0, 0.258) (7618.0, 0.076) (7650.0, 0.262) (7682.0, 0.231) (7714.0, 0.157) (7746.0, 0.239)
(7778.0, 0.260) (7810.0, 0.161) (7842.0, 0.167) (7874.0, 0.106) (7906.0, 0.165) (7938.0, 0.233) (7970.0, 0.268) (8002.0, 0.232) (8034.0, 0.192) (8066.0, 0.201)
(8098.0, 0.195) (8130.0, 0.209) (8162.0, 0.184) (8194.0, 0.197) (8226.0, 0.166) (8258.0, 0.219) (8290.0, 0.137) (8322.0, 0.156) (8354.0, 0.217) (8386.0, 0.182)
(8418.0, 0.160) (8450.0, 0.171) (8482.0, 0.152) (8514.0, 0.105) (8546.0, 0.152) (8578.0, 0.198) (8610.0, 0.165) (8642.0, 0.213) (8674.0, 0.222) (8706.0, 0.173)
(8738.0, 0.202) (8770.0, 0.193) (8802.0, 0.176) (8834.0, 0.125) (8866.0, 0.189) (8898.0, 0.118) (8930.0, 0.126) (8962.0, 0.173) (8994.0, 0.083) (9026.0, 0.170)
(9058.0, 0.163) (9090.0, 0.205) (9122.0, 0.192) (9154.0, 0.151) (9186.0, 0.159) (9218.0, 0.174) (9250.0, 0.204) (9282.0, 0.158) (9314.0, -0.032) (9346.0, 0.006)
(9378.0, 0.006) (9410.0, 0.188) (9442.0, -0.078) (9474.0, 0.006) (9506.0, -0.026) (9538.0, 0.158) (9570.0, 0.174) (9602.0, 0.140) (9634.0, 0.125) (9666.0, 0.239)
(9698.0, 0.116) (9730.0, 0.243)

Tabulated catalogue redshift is 0.988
